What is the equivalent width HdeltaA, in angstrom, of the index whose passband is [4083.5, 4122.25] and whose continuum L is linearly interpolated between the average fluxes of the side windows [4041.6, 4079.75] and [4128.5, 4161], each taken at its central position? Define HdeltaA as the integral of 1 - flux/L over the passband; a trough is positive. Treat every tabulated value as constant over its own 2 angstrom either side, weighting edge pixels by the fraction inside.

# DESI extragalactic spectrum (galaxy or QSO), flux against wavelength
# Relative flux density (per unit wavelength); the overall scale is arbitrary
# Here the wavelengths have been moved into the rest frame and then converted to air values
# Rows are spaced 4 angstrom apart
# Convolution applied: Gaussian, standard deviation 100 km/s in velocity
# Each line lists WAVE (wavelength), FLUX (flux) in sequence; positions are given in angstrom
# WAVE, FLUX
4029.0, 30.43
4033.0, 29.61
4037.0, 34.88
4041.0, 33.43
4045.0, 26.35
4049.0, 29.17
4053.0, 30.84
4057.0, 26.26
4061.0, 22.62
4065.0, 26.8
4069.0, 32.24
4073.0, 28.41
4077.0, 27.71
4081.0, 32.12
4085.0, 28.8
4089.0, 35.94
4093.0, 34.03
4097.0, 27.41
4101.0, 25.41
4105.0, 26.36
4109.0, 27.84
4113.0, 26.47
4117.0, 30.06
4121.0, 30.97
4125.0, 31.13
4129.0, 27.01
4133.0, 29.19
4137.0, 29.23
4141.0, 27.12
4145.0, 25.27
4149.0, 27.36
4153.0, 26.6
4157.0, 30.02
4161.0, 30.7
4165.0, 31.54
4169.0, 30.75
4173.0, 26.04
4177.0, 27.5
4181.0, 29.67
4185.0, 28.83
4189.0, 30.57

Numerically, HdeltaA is -1.8 angstrom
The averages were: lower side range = 28.1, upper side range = 27.9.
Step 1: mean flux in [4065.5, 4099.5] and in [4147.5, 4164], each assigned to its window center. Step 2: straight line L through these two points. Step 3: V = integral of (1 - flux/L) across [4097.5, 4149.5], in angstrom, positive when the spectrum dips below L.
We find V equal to 2.9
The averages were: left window 30.6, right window 28.9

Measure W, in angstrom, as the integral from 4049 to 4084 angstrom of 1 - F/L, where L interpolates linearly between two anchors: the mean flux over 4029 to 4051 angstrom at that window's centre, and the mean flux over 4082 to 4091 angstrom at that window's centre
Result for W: 3.5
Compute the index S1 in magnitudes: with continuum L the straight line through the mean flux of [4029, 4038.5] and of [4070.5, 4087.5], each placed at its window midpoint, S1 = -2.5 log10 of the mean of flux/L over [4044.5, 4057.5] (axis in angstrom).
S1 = 0.084 mag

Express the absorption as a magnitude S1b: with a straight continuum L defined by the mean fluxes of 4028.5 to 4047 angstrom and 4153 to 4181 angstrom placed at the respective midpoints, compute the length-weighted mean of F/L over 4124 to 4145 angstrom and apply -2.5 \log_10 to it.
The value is 0.05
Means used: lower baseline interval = 31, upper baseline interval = 29.2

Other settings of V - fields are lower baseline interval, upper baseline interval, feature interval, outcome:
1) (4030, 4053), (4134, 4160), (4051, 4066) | 1.8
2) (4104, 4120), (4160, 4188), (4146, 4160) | 0.4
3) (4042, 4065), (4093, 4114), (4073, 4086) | -1.0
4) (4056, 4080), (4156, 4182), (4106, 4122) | -0.1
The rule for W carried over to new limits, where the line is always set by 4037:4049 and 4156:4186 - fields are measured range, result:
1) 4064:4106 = 0.7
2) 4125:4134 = 0.3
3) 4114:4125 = -0.1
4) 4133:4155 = 1.7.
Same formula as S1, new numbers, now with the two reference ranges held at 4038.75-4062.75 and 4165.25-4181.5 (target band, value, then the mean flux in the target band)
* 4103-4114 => 0.060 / 26.9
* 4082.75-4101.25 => -0.088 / 30.8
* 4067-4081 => -0.056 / 29.8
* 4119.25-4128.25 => -0.073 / 30.5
